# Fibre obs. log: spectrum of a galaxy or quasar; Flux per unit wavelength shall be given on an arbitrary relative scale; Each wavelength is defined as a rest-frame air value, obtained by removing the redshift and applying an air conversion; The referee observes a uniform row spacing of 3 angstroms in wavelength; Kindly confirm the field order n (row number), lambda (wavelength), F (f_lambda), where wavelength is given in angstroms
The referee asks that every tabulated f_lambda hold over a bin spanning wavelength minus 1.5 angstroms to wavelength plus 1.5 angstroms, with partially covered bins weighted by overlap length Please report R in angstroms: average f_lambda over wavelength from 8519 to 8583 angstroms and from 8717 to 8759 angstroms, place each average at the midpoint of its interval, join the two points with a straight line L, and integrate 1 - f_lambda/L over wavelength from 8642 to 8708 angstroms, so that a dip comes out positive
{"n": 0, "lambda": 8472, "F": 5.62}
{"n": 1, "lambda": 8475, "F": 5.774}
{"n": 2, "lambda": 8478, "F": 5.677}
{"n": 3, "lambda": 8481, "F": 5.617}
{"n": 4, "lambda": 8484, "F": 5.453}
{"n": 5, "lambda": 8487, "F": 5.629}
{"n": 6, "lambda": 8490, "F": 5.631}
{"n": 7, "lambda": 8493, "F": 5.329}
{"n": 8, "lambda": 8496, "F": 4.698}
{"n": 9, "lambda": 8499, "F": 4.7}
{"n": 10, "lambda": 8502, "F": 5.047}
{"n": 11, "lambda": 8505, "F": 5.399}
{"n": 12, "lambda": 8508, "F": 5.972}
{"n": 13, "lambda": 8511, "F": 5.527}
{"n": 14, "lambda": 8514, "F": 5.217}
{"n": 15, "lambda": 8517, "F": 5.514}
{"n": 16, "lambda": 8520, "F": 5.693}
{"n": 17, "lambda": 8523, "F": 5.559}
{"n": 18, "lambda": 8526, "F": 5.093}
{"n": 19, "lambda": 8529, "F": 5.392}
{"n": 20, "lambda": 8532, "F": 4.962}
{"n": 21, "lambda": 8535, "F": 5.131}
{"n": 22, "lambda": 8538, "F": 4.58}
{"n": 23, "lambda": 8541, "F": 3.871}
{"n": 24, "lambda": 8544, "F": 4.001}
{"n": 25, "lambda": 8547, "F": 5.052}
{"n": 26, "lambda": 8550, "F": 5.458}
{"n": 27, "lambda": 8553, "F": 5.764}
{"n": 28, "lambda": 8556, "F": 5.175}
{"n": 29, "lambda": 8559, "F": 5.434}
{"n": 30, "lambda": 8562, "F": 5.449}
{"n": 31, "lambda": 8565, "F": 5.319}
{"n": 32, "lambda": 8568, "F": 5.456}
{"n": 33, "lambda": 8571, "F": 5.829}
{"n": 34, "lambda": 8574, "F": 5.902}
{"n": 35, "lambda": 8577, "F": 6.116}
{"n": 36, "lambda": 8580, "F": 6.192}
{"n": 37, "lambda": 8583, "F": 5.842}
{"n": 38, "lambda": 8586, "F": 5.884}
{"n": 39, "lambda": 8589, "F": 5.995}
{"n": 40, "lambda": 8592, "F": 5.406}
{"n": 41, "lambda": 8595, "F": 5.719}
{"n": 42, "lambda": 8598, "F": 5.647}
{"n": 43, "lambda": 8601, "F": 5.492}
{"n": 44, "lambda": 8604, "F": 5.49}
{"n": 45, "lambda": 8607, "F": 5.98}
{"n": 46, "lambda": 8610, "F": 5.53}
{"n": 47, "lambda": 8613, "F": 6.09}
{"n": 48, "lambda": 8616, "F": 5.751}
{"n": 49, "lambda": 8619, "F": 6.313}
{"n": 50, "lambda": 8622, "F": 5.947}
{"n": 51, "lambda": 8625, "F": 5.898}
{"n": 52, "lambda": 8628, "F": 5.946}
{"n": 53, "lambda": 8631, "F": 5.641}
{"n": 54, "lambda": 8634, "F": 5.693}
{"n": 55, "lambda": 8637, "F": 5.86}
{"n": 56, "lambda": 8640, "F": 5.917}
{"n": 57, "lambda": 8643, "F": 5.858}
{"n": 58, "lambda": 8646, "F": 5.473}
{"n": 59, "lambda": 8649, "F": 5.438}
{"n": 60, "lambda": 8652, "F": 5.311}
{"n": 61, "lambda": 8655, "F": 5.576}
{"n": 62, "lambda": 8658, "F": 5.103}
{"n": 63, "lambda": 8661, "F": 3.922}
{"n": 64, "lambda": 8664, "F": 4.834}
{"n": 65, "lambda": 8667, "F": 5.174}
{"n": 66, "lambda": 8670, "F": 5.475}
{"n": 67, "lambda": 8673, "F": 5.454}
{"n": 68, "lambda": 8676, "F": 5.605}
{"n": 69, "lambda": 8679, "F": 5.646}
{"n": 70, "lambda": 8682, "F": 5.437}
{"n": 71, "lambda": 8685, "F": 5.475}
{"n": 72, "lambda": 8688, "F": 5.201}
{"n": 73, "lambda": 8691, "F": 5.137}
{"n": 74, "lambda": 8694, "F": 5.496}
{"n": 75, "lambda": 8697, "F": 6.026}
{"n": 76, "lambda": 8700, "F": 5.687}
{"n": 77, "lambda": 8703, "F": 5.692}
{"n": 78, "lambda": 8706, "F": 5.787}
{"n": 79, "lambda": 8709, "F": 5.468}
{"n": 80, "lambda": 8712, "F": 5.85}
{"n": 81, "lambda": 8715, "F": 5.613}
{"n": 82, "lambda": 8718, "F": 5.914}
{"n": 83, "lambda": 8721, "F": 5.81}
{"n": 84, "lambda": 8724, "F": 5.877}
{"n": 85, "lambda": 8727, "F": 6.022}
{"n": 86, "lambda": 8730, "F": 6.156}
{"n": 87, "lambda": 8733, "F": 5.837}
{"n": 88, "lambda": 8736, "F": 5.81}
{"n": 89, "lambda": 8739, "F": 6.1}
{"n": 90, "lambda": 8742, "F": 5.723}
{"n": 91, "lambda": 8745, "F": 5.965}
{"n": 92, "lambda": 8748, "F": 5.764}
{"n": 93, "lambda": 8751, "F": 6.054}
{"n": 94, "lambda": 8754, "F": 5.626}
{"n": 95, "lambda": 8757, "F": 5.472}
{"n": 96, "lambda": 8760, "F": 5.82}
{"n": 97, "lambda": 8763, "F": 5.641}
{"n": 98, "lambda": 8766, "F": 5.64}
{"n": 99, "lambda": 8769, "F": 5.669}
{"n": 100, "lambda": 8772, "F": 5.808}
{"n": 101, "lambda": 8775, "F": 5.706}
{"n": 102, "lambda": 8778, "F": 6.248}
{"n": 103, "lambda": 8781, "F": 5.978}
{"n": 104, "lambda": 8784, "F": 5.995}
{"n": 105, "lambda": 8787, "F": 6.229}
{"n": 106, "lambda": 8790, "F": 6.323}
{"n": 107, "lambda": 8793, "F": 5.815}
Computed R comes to 3.3 angstroms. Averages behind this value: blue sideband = 5.32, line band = 5.4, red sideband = 5.87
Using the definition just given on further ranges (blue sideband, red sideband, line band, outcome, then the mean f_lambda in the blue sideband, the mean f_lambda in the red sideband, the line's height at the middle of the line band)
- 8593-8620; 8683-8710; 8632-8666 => 1.81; 5.76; 5.55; 5.66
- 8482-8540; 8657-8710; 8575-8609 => -3.01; 5.28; 5.37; 5.32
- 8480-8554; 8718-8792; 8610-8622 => -1.06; 5.21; 5.89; 5.49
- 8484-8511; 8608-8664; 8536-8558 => 2.28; 5.32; 5.61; 5.42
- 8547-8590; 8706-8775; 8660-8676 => 1.90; 5.68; 5.8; 5.75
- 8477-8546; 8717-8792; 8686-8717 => 0.75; 5.2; 5.89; 5.74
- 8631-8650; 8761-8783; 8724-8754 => -0.67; 5.71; 5.82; 5.79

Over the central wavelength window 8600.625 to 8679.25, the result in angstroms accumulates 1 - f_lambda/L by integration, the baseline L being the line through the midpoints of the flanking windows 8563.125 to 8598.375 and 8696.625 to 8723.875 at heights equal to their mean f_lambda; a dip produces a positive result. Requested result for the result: 2.7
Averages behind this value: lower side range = 5.78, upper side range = 5.76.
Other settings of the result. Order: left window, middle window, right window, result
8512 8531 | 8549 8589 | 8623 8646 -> -0.8 angstroms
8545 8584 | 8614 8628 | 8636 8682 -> -1.3 angstroms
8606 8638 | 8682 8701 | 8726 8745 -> 1.4 angstroms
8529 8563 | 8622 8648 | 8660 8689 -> -3.1 angstroms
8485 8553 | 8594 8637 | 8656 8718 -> -3.9 angstroms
